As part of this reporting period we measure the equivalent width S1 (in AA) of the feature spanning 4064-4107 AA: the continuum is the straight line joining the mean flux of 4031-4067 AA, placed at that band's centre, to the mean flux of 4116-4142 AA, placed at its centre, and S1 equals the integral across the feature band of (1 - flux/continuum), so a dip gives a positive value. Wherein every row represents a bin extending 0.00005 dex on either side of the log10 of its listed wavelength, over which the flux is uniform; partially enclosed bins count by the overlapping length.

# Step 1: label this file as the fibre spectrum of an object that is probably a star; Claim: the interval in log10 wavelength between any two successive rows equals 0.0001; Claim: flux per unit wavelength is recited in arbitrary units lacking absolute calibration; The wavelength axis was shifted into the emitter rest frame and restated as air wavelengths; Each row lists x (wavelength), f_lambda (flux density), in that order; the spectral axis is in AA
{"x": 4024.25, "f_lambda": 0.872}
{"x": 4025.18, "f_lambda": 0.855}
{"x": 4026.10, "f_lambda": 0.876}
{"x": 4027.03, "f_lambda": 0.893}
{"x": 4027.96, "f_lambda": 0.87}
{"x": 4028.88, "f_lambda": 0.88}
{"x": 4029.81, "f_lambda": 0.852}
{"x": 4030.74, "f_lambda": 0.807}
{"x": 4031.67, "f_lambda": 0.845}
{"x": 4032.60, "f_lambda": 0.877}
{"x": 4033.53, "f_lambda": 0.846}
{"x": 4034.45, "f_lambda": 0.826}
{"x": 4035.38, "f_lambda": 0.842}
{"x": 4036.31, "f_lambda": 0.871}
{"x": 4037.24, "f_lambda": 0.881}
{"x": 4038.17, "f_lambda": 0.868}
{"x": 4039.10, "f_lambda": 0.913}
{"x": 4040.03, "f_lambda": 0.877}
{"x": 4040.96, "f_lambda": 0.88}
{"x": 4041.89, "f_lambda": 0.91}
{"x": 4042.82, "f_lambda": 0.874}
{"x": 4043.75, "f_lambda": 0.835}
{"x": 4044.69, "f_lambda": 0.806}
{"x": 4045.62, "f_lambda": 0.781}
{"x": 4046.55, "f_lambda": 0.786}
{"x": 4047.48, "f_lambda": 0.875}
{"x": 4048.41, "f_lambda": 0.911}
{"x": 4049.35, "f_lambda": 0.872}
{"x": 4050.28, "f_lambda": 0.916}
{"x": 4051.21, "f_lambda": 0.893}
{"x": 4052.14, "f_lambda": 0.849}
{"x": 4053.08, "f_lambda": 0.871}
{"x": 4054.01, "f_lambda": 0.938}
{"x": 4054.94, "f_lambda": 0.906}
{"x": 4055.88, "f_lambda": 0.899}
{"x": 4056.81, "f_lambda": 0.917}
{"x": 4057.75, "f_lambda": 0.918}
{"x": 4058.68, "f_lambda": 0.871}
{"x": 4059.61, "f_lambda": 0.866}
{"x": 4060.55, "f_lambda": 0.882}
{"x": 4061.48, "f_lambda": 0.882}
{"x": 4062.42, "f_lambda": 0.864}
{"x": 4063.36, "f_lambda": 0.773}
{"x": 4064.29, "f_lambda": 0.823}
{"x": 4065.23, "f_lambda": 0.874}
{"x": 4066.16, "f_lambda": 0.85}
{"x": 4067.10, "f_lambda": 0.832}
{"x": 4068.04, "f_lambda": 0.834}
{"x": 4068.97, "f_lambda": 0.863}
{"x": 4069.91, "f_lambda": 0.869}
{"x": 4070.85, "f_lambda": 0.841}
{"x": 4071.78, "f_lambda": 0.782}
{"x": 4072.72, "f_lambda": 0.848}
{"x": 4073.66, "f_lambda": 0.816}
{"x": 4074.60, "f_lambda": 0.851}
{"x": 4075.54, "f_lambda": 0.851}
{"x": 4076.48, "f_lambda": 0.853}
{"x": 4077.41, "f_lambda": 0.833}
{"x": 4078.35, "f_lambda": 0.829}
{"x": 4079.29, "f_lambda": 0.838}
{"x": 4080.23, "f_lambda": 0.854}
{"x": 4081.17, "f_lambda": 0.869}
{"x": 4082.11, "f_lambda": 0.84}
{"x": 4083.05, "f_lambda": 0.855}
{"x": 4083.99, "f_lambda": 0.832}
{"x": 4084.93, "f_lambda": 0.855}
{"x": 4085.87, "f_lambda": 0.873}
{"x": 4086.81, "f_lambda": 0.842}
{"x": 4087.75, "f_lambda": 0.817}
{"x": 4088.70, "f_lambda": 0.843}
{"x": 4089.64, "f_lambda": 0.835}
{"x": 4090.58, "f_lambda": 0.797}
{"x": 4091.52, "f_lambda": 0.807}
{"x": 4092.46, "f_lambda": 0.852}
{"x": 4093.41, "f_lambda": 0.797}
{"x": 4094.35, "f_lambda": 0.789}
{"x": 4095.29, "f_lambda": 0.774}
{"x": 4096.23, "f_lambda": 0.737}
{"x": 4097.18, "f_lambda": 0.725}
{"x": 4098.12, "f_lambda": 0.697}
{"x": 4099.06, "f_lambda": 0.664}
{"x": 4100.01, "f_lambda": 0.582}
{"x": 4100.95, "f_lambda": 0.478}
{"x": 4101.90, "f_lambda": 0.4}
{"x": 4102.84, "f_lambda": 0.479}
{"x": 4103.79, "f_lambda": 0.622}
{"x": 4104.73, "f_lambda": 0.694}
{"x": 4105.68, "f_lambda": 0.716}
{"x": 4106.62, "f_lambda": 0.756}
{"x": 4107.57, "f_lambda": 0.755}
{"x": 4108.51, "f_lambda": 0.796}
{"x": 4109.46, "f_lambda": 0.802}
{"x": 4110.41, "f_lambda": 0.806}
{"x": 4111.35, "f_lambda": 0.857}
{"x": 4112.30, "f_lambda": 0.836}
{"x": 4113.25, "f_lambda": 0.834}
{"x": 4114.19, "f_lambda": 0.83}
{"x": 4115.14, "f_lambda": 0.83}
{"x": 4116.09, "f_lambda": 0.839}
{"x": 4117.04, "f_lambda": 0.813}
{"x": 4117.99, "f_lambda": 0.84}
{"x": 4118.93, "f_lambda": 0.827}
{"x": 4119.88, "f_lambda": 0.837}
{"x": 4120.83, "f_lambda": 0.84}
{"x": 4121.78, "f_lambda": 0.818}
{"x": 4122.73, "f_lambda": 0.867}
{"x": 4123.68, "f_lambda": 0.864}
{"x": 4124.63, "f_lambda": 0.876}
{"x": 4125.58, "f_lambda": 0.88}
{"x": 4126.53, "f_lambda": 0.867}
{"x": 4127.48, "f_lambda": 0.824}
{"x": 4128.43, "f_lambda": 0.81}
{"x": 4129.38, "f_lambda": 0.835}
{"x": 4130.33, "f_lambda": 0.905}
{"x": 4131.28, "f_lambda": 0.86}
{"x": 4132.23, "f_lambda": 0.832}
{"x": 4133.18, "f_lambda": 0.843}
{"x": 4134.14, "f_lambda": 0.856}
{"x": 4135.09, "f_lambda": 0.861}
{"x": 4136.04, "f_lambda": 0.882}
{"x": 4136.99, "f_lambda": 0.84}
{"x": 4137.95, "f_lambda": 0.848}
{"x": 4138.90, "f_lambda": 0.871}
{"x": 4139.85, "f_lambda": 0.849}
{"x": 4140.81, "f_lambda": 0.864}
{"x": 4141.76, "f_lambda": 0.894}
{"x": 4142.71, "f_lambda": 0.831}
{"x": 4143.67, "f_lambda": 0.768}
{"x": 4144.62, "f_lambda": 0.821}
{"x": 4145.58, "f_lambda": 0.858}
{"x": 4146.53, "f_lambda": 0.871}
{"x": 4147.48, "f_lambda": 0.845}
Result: 3.9 AA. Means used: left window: 0.867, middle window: 0.782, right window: 0.851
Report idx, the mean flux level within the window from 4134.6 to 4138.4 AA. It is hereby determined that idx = 0.858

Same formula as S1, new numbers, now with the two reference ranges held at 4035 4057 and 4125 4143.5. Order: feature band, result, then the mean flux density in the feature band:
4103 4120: 1.4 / 0.787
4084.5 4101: 1.7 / 0.772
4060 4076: 0.5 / 0.843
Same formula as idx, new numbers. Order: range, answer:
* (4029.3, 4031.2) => 0.829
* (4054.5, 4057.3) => 0.905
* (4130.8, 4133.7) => 0.844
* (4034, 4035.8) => 0.833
